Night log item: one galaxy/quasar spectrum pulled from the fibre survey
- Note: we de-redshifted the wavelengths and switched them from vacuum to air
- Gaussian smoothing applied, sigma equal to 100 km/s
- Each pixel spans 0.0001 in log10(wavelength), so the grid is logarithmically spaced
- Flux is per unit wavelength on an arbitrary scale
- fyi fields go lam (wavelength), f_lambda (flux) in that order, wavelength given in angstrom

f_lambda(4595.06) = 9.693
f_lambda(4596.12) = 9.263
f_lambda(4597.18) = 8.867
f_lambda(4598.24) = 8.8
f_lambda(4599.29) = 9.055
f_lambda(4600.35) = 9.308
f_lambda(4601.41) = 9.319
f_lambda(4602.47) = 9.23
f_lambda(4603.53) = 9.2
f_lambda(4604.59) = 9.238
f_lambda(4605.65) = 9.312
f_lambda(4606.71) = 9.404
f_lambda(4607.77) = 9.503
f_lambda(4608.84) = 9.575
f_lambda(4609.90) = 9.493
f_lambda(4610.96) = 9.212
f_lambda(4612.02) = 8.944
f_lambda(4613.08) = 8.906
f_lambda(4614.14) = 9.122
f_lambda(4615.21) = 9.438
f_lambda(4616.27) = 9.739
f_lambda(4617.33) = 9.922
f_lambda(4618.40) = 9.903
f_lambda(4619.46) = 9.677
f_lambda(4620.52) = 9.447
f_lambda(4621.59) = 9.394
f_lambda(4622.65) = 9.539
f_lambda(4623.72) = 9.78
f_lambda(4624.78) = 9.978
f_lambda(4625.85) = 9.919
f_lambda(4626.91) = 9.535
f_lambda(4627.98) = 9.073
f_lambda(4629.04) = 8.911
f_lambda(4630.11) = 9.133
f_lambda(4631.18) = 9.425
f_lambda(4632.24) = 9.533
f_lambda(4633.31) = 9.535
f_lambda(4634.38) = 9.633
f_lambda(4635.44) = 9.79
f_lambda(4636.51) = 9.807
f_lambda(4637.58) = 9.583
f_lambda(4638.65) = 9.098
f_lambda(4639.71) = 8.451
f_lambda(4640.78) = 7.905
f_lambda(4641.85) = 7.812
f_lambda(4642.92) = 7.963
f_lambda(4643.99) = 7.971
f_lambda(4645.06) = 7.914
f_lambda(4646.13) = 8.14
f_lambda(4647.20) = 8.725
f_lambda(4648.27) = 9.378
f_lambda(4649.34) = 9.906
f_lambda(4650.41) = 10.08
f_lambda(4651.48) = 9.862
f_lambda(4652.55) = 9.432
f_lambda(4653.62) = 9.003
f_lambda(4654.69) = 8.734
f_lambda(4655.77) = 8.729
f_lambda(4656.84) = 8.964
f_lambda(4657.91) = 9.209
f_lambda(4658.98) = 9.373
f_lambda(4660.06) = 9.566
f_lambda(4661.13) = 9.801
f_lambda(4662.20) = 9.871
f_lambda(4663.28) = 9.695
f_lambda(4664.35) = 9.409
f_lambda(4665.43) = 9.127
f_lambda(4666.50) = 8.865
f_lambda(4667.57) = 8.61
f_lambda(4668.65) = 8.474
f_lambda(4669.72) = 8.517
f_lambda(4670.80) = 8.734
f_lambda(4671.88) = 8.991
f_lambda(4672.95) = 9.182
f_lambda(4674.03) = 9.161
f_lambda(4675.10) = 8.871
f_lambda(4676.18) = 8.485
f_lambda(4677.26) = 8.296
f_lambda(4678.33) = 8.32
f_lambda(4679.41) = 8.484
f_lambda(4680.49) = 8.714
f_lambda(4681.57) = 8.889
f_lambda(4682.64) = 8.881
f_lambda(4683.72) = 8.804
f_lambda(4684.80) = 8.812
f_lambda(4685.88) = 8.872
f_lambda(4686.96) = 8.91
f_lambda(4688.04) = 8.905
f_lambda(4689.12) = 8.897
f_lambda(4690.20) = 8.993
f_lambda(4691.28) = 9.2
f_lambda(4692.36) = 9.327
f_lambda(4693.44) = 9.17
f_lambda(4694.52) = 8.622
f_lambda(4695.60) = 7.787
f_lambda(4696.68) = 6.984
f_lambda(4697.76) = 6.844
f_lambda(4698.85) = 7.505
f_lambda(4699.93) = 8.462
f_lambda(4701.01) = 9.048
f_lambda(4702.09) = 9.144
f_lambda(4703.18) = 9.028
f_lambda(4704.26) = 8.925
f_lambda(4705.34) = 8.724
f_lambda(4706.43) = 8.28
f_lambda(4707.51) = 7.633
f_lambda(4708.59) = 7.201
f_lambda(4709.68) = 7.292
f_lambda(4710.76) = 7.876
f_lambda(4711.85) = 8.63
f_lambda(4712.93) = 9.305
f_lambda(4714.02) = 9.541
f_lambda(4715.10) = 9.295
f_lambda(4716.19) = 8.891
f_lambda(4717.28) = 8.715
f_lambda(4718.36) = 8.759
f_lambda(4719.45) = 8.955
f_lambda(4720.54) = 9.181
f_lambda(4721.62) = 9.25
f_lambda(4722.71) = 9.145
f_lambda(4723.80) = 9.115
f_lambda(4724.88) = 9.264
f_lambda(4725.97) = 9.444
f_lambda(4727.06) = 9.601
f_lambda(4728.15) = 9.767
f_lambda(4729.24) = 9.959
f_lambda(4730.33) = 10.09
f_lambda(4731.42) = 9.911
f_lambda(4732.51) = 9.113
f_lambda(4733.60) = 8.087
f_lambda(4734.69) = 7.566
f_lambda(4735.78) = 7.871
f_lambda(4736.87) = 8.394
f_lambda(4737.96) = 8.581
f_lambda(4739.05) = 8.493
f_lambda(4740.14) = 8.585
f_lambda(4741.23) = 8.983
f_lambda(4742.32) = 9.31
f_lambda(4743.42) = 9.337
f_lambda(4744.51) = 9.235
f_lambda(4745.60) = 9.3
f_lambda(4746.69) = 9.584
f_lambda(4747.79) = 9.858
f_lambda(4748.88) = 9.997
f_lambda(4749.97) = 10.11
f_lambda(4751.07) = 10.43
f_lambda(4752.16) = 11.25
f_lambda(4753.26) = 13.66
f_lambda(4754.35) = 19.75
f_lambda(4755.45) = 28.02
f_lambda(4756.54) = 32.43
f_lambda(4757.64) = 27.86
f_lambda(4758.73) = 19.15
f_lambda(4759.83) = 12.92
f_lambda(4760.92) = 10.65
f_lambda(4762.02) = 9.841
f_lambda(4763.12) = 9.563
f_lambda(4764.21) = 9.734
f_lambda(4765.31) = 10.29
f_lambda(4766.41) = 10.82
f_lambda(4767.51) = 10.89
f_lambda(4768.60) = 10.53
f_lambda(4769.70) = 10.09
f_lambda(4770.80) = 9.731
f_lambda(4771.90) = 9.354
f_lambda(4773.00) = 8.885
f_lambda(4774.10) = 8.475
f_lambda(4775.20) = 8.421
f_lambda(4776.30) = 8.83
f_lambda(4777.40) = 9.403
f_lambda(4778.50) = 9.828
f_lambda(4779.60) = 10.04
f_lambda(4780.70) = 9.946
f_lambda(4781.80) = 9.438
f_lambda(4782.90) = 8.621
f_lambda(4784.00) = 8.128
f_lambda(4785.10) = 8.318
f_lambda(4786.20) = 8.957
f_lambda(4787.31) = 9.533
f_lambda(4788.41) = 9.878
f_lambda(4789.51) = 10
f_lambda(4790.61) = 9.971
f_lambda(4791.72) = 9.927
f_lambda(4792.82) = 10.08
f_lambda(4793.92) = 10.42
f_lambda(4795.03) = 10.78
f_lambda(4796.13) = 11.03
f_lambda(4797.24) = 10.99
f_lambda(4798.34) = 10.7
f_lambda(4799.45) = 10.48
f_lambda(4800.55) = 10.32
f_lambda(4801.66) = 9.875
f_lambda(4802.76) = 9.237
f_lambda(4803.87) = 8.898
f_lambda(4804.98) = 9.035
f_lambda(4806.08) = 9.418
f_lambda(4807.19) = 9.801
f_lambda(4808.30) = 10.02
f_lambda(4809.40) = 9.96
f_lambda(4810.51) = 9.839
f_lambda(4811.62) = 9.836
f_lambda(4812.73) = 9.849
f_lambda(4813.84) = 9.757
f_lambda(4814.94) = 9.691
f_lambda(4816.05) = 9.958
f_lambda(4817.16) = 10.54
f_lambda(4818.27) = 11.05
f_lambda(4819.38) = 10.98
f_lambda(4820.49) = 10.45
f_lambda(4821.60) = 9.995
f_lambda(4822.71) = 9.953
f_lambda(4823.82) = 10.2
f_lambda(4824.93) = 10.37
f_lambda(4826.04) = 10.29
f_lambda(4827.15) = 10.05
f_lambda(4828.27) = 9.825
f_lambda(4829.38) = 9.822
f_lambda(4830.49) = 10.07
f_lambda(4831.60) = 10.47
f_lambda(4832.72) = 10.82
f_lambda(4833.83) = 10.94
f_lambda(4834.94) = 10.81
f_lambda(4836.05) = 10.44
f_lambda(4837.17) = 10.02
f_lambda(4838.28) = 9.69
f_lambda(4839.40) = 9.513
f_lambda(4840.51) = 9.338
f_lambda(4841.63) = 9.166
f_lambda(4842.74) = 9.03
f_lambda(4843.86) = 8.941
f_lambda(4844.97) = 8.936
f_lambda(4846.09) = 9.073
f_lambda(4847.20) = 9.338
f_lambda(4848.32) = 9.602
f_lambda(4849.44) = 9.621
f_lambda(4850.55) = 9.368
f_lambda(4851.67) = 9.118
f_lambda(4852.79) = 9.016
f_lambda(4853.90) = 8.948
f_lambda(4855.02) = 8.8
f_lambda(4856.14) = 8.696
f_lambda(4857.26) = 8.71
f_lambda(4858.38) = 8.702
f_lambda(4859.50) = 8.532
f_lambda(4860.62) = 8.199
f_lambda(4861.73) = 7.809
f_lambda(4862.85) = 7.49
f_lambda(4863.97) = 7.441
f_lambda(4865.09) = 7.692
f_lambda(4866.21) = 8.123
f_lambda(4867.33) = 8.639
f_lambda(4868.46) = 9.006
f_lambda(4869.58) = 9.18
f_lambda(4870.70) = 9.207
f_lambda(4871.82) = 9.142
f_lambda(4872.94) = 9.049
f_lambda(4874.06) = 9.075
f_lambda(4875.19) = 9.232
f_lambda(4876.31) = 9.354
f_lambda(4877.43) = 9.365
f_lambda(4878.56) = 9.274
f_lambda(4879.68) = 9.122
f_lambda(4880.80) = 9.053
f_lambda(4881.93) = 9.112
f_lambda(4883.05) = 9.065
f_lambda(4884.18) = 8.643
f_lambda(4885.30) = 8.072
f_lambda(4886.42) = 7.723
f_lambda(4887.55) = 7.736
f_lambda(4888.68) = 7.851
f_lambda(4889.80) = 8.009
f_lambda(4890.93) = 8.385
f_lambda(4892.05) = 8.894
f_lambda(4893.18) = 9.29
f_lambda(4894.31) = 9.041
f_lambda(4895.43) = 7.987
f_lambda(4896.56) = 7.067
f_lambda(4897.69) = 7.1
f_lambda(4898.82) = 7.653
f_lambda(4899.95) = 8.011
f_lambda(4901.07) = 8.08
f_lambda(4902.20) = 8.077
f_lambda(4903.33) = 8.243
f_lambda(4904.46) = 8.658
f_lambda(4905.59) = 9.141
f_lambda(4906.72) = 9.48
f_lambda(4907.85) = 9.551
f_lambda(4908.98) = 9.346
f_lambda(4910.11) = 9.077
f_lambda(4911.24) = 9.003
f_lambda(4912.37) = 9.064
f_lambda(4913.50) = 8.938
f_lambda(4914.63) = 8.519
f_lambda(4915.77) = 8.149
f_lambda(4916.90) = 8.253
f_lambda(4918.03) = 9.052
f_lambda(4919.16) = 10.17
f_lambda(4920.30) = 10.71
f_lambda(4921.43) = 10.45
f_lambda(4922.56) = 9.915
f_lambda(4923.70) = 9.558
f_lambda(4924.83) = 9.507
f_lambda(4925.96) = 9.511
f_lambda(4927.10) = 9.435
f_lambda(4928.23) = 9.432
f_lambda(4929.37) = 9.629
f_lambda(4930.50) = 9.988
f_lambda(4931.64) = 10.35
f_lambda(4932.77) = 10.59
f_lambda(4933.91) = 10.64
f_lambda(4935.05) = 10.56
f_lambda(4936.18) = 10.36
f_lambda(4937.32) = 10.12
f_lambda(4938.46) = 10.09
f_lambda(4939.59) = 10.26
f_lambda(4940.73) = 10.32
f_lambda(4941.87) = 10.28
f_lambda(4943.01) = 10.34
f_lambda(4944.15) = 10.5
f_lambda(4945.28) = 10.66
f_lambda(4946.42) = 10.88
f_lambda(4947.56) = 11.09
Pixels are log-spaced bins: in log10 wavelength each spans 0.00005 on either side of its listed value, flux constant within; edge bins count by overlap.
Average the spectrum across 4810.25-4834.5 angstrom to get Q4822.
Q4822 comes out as 10.2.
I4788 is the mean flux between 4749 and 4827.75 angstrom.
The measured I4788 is 11.1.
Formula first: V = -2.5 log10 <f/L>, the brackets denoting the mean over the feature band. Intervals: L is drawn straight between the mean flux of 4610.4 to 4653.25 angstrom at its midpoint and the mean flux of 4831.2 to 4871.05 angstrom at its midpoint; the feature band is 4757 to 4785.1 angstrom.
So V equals -0.186 mag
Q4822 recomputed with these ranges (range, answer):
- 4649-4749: 8.9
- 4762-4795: 9.61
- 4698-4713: 8.3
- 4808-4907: 9.15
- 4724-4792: 10.9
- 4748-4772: 14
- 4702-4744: 8.85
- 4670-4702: 8.63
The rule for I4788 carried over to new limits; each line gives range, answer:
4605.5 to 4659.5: 9.23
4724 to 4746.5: 9.06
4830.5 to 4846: 9.84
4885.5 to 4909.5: 8.34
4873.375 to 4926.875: 8.83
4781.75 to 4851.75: 9.86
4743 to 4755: 11.3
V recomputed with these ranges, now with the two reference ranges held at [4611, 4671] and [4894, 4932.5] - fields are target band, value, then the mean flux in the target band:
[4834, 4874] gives 0.01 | 9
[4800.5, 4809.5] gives -0.06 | 9.56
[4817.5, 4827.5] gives -0.15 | 10.4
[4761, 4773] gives -0.11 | 10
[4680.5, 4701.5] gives 0.07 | 8.58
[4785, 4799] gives -0.11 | 10.1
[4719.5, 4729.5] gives -0.03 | 9.38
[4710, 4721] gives 0.03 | 8.88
